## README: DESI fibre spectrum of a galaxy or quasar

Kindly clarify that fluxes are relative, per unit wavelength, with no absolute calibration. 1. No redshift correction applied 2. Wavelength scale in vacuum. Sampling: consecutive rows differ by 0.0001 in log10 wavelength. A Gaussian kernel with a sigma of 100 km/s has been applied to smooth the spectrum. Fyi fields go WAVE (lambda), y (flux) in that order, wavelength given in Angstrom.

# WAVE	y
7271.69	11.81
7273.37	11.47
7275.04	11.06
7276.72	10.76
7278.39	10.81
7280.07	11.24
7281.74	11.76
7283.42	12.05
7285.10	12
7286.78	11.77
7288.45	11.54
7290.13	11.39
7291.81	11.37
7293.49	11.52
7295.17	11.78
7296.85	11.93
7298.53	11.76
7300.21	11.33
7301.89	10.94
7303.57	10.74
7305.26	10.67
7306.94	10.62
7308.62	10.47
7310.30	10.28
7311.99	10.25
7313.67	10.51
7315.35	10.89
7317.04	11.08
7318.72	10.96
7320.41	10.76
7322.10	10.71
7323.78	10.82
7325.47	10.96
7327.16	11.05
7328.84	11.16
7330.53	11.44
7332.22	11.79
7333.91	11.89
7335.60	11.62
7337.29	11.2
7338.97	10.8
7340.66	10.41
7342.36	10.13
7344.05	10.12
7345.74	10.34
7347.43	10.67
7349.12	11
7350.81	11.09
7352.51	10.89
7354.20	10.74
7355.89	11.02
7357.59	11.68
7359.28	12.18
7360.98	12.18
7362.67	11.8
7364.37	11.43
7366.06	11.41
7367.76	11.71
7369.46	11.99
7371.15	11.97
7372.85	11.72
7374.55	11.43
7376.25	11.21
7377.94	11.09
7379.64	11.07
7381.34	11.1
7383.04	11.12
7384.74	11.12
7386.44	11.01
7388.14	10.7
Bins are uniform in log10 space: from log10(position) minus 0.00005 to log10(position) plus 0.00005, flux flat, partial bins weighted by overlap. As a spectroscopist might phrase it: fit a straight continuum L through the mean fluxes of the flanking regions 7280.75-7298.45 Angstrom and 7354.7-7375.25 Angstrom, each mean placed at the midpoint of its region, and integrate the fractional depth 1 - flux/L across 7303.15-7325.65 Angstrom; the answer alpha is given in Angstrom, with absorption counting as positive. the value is 2.0 Angstrom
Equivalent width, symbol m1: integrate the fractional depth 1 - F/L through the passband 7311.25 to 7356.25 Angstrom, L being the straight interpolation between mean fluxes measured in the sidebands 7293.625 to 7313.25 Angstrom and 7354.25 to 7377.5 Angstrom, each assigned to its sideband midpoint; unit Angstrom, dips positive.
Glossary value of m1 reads 1.6 Angstrom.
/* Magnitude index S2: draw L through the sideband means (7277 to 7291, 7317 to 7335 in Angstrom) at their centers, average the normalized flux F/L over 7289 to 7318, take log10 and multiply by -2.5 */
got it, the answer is 0.03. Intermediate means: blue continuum 11.5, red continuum 11.2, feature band 11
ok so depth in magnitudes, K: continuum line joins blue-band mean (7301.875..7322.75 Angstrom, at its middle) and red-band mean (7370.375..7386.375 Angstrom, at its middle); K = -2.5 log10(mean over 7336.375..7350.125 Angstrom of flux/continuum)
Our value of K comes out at 0.04 mag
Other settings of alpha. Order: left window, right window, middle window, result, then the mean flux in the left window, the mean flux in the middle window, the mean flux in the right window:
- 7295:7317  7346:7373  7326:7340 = -0.2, 10.9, 11.4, 11.4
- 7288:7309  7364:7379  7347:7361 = 0.3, 11.2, 11.2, 11.6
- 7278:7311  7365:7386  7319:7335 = 0.2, 11.3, 11.2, 11.4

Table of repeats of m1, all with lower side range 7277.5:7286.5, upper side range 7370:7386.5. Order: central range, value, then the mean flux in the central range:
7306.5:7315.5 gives 0.8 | 10.5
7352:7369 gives -0.2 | 11.5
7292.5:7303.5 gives 0.0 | 11.5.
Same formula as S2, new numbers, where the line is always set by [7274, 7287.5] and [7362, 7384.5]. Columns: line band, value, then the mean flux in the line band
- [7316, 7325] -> 0.06 mag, 10.9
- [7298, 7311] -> 0.06 mag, 10.8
